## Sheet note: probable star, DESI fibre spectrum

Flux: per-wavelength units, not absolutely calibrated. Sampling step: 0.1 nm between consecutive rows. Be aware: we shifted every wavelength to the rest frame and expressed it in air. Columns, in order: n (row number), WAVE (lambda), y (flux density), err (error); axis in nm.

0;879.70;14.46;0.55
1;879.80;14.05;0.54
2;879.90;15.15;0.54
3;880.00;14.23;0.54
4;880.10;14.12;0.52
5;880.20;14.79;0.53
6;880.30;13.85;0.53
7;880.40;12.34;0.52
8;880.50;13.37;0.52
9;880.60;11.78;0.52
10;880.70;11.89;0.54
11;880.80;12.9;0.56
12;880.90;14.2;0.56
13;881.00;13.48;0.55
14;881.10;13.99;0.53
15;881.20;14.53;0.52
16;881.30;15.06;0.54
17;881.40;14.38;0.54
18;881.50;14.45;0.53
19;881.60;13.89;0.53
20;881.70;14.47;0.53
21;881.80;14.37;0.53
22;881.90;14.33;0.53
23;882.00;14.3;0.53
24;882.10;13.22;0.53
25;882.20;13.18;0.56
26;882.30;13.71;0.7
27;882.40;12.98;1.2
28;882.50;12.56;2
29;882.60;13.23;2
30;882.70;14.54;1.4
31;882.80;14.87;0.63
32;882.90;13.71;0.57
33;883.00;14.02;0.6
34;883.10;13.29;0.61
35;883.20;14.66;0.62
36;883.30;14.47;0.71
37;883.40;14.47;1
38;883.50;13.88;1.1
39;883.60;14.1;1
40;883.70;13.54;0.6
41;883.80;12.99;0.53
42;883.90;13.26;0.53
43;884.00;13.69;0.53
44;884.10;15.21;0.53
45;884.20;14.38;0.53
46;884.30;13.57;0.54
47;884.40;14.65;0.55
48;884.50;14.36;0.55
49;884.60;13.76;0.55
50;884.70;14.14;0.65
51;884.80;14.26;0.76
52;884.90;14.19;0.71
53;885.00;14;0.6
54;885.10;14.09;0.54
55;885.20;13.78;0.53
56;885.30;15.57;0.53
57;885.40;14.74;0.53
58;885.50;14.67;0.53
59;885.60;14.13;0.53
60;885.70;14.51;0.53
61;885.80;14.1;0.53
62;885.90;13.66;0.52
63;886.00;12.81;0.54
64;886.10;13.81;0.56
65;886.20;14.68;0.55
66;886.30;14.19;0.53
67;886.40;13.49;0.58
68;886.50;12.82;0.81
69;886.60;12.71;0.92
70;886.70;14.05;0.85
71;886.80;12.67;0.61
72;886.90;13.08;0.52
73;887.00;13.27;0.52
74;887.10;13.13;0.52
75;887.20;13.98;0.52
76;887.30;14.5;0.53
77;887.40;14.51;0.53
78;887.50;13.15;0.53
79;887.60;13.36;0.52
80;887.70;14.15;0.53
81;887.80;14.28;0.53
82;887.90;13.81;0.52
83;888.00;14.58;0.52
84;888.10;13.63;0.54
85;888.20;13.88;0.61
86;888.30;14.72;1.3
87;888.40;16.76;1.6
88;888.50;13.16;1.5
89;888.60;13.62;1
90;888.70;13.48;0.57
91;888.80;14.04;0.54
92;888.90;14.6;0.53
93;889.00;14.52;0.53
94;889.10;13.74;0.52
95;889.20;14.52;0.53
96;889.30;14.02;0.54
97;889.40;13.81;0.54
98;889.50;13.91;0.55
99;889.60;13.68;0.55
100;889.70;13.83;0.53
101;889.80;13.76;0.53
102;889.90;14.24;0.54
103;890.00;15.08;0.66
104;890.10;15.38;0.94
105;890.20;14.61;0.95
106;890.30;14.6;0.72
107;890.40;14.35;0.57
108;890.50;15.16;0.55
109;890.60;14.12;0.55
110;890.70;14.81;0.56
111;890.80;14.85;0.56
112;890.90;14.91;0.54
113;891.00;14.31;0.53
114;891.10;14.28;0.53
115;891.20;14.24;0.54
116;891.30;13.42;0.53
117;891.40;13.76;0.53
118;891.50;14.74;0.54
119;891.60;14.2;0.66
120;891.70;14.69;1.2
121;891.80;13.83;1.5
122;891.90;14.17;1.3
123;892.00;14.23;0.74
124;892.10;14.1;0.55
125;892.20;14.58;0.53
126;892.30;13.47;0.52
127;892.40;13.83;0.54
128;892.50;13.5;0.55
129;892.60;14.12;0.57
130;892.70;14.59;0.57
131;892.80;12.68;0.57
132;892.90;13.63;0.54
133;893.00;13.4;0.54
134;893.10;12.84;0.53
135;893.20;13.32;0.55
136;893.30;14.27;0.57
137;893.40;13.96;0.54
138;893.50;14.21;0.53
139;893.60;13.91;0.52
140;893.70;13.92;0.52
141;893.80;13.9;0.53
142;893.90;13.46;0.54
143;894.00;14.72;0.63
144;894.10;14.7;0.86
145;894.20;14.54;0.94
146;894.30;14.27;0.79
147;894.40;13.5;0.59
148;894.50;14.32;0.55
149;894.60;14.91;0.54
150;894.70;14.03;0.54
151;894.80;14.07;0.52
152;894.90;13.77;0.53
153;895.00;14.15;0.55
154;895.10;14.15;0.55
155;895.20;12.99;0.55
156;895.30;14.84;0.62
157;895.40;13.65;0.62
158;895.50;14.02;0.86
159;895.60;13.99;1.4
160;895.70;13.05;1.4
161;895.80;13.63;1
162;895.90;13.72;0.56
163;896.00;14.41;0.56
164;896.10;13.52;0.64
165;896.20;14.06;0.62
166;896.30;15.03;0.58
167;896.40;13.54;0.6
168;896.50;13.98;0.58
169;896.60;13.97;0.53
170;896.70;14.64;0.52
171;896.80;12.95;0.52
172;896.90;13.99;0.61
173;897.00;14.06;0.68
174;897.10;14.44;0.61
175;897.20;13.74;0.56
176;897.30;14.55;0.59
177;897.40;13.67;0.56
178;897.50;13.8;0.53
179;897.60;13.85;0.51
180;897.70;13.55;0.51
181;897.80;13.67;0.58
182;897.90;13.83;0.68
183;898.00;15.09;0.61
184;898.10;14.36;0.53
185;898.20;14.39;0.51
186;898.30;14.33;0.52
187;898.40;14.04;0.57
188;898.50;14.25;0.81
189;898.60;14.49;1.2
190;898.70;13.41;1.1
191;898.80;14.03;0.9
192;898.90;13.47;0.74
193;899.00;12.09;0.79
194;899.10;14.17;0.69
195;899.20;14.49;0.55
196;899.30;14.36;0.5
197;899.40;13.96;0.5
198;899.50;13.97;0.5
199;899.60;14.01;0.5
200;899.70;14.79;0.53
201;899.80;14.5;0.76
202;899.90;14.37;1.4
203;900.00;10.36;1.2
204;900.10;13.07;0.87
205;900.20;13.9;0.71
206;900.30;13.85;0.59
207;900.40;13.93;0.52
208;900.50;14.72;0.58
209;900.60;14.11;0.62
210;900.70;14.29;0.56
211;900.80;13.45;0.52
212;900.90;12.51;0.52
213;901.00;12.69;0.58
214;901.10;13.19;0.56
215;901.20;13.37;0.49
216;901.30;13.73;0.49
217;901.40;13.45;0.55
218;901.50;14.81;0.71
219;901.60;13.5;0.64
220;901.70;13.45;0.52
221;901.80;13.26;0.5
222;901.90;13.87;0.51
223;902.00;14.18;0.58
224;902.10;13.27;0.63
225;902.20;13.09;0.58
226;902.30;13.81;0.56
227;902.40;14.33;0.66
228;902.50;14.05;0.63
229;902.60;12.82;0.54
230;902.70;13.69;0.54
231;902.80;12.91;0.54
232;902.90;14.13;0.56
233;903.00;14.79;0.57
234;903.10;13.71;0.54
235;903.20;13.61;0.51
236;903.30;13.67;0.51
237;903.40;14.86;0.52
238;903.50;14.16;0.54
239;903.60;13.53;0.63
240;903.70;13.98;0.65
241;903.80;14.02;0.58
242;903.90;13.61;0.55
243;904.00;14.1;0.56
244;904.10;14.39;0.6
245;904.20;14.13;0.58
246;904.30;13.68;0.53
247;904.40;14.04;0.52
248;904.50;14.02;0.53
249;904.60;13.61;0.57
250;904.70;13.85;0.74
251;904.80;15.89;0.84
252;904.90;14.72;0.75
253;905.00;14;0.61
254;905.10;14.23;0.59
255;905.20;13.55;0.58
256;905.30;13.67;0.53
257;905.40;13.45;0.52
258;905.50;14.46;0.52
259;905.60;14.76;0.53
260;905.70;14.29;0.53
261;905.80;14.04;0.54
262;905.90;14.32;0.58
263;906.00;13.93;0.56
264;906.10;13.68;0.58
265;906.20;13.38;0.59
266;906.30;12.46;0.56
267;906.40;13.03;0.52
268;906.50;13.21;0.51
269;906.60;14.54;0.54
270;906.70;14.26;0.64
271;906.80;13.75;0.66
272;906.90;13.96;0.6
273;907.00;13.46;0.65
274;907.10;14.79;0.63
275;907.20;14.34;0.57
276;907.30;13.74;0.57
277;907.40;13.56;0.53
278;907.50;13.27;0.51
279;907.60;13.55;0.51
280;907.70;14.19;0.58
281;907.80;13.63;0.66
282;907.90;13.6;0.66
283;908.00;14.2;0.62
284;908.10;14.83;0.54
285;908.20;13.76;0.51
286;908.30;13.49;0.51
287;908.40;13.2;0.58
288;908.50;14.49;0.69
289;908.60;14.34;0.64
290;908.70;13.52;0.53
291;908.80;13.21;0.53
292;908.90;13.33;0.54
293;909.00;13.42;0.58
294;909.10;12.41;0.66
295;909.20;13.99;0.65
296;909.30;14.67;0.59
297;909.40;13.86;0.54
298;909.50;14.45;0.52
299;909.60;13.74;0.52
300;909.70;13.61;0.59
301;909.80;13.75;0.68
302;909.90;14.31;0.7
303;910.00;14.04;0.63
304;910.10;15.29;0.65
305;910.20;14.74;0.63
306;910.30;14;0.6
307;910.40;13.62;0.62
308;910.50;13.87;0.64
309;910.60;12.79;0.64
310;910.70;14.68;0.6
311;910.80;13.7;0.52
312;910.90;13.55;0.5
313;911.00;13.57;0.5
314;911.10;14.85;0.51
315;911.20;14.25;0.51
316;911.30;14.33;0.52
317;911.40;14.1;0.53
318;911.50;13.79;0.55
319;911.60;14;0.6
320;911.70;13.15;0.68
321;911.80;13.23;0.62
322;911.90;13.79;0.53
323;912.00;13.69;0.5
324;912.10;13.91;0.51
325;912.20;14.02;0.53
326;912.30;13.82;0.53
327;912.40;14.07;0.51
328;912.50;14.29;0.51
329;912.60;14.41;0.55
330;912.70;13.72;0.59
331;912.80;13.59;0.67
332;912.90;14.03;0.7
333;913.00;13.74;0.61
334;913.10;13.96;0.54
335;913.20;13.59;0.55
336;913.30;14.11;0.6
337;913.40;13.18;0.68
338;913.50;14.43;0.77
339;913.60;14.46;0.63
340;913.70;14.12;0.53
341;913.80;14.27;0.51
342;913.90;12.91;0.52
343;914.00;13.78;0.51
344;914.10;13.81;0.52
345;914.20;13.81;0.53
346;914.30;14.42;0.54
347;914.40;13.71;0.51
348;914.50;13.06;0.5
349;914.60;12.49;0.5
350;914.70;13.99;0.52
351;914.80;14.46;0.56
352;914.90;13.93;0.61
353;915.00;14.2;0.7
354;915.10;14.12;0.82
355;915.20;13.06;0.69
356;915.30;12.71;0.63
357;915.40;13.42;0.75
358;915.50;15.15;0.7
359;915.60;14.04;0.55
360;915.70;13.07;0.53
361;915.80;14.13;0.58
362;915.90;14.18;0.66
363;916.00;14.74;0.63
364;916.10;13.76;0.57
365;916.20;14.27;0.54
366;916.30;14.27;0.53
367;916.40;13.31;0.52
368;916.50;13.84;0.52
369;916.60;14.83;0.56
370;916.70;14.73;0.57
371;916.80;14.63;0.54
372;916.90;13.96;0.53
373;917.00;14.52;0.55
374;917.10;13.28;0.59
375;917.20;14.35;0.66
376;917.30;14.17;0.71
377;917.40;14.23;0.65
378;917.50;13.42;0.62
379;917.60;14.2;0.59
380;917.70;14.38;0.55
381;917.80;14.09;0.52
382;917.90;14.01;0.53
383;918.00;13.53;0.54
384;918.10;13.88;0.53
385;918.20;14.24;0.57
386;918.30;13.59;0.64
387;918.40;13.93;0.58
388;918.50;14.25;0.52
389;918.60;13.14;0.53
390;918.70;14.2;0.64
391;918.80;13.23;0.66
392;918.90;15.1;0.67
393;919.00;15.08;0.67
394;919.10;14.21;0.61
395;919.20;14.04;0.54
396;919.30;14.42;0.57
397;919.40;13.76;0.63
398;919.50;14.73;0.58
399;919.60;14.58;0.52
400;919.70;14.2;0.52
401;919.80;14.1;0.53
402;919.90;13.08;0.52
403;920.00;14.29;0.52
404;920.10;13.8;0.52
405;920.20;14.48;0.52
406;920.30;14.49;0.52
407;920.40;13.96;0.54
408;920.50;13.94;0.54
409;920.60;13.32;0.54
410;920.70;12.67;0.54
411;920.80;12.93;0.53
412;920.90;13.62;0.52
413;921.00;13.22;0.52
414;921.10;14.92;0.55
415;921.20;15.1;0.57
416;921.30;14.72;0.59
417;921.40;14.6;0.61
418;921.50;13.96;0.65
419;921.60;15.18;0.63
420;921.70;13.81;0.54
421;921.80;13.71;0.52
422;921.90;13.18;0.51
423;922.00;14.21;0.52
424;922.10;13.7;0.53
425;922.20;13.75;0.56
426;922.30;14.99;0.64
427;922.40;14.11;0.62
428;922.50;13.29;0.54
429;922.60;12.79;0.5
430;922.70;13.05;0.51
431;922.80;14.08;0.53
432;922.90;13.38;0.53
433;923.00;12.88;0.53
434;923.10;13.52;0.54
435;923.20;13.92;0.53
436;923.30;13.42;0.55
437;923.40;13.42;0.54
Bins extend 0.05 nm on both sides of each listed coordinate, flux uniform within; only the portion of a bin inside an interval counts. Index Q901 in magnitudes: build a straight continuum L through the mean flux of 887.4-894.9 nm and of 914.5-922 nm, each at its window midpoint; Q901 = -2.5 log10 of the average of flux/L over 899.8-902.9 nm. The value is 0.041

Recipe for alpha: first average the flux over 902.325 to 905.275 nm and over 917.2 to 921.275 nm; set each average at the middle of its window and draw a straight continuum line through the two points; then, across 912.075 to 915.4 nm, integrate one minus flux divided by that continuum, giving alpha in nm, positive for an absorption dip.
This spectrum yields 0.05 nm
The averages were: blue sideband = 14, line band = 13.8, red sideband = 14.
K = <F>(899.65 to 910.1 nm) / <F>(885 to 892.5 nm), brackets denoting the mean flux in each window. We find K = 0.98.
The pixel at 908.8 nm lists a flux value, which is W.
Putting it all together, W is 13.21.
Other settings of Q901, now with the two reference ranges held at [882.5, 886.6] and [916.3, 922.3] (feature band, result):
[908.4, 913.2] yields 0.01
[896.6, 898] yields 0.01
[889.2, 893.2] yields -0.01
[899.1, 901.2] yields 0.02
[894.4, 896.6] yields 0.00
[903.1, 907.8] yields 0.01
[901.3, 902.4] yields 0.03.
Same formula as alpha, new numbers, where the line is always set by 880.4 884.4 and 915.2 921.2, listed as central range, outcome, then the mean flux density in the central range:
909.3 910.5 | -0.015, 14.1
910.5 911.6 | 0.001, 14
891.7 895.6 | -0.028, 14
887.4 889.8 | -0.037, 14.1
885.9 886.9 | 0.027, 13.5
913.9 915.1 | 0.019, 13.8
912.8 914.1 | 0.011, 13.9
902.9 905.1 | -0.029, 14.1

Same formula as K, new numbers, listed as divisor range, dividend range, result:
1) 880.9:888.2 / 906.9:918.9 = 1.00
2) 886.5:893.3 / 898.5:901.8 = 0.98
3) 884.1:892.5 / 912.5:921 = 0.99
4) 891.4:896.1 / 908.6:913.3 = 0.99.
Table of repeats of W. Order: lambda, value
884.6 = 13.76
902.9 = 14.13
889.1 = 13.74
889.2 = 14.52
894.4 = 13.5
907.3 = 13.74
